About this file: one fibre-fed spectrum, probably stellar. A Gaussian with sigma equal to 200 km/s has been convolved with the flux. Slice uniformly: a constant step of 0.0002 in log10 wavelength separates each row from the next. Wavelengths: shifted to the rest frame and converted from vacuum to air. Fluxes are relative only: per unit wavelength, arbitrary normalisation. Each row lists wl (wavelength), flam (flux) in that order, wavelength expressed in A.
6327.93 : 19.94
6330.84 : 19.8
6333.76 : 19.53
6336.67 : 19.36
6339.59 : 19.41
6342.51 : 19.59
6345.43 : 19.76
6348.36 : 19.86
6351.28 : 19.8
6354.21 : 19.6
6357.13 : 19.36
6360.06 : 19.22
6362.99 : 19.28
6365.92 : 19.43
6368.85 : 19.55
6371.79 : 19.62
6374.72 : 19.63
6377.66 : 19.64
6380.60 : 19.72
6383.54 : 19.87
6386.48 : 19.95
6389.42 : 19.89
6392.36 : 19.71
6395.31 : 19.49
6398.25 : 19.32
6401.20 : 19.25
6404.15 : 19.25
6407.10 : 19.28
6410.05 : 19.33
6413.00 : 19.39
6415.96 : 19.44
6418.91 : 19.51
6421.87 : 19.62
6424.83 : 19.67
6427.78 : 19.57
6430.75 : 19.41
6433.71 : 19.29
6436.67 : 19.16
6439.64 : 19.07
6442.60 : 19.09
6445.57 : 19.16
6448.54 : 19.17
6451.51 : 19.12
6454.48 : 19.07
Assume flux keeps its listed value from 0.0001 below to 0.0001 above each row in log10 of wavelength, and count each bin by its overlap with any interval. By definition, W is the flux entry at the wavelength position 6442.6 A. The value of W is 19.09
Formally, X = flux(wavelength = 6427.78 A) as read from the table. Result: 19.57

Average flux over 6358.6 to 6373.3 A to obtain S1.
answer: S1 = 19.4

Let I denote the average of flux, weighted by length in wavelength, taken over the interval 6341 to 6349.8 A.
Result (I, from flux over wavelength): 19.7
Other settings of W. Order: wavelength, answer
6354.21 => 19.6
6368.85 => 19.55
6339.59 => 19.41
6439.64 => 19.07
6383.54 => 19.87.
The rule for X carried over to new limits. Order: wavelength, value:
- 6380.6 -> 19.72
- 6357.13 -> 19.36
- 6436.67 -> 19.16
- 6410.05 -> 19.33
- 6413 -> 19.39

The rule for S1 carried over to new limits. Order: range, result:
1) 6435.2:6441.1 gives 19.1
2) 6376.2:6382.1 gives 19.7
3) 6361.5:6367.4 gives 19.4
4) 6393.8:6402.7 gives 19.3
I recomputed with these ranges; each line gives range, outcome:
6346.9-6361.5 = 19.6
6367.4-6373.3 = 19.6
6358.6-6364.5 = 19.3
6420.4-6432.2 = 19.6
